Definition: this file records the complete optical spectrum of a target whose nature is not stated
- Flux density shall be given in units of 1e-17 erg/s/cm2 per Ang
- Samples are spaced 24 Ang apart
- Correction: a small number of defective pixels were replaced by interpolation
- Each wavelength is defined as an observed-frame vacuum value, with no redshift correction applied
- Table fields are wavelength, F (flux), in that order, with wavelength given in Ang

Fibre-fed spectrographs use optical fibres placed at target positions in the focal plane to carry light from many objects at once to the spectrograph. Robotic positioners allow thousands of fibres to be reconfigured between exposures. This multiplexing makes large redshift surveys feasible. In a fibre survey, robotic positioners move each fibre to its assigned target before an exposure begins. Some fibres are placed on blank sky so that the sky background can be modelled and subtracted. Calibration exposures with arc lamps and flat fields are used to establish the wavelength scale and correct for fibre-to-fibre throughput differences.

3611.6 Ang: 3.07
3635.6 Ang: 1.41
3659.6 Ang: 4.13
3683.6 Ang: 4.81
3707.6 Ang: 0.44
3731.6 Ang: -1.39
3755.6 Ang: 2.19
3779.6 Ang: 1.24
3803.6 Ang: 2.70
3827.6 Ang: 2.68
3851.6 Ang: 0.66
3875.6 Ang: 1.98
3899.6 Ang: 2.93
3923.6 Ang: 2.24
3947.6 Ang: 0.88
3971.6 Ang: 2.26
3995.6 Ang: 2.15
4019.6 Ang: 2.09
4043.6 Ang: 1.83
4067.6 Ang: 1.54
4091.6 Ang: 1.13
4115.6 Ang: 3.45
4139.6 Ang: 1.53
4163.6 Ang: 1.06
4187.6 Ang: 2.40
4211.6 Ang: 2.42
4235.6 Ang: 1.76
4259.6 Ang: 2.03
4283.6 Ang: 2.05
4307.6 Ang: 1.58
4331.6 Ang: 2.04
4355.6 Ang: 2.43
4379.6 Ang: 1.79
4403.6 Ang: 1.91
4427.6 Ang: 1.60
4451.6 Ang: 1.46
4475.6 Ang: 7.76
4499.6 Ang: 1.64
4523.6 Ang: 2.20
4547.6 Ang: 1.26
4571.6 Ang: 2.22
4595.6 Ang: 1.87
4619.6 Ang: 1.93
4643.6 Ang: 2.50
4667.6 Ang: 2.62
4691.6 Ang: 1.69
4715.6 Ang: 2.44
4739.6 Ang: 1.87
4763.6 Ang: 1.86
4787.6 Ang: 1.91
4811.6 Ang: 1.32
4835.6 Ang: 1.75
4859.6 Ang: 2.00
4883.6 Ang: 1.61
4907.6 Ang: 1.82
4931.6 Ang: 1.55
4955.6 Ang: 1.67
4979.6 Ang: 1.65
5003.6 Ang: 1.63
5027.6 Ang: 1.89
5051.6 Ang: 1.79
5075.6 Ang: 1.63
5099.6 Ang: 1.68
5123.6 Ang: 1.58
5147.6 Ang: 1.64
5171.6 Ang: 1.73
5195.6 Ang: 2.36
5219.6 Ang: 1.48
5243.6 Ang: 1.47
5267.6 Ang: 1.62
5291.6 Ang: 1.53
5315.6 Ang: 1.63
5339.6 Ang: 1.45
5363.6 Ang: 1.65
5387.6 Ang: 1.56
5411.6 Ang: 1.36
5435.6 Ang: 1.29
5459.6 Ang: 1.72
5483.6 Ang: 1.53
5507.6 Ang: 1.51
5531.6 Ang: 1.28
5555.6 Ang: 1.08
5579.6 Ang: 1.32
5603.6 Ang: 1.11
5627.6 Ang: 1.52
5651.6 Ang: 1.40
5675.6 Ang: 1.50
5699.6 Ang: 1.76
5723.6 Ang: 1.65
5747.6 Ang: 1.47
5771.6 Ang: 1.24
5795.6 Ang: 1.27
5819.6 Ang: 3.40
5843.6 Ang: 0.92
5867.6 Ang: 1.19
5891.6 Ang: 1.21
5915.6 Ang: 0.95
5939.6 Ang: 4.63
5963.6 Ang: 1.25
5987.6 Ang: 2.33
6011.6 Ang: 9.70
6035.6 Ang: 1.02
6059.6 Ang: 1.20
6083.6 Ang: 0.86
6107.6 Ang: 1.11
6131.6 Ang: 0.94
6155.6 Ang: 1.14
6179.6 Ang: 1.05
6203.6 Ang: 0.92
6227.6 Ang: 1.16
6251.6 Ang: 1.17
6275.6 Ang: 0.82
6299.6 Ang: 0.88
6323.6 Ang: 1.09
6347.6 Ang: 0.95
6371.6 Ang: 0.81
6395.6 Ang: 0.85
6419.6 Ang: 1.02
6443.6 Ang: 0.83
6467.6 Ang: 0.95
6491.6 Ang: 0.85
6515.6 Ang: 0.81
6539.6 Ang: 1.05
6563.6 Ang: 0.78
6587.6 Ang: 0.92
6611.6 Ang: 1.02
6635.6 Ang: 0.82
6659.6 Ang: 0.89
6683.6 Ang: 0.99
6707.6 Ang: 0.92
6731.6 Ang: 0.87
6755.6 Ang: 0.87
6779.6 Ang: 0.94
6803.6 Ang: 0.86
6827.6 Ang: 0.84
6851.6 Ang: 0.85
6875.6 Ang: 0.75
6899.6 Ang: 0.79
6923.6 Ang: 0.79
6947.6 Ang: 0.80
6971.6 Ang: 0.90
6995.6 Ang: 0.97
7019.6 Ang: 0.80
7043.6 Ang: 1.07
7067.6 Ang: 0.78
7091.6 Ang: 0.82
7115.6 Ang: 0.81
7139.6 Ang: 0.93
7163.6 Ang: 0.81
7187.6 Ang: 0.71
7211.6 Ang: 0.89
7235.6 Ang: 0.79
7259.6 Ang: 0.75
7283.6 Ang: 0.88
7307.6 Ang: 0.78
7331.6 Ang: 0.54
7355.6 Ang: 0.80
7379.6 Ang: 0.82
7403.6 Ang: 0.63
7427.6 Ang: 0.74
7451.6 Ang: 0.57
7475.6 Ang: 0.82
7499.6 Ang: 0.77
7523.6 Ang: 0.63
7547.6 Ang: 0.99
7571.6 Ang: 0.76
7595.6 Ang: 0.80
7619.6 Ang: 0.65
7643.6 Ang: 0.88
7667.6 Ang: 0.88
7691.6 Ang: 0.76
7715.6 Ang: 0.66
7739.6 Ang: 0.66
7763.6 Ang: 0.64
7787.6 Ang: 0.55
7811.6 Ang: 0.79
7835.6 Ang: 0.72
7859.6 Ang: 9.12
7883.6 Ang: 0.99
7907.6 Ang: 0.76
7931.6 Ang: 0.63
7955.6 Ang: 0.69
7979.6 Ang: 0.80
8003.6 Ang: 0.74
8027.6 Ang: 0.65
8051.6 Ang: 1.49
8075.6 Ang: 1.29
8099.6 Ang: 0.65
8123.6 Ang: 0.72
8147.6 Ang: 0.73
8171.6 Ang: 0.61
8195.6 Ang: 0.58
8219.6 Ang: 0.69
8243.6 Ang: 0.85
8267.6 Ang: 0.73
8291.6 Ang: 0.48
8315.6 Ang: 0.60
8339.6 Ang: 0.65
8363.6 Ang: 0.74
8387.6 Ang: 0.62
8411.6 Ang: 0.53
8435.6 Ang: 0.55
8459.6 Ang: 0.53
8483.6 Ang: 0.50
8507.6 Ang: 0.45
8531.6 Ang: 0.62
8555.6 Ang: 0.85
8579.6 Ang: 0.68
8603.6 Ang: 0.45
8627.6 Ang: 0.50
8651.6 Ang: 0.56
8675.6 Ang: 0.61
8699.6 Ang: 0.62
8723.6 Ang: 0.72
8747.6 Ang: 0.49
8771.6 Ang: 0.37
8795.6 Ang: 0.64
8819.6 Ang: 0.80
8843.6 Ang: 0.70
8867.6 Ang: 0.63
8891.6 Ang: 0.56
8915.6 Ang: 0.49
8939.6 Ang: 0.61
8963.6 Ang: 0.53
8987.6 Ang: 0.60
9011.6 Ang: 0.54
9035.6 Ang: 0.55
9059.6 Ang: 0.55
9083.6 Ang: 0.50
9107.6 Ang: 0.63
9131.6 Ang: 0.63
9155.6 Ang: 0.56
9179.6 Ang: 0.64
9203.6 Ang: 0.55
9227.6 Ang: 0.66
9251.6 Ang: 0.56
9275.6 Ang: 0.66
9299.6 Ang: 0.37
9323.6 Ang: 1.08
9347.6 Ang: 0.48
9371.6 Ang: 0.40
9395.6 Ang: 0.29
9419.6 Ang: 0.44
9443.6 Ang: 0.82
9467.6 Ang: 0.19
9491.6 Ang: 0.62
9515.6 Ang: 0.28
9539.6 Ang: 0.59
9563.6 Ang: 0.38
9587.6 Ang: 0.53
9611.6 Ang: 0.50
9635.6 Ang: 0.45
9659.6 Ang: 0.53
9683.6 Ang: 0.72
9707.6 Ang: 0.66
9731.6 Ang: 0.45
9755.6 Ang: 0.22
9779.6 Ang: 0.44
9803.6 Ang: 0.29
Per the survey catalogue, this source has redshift 0.20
